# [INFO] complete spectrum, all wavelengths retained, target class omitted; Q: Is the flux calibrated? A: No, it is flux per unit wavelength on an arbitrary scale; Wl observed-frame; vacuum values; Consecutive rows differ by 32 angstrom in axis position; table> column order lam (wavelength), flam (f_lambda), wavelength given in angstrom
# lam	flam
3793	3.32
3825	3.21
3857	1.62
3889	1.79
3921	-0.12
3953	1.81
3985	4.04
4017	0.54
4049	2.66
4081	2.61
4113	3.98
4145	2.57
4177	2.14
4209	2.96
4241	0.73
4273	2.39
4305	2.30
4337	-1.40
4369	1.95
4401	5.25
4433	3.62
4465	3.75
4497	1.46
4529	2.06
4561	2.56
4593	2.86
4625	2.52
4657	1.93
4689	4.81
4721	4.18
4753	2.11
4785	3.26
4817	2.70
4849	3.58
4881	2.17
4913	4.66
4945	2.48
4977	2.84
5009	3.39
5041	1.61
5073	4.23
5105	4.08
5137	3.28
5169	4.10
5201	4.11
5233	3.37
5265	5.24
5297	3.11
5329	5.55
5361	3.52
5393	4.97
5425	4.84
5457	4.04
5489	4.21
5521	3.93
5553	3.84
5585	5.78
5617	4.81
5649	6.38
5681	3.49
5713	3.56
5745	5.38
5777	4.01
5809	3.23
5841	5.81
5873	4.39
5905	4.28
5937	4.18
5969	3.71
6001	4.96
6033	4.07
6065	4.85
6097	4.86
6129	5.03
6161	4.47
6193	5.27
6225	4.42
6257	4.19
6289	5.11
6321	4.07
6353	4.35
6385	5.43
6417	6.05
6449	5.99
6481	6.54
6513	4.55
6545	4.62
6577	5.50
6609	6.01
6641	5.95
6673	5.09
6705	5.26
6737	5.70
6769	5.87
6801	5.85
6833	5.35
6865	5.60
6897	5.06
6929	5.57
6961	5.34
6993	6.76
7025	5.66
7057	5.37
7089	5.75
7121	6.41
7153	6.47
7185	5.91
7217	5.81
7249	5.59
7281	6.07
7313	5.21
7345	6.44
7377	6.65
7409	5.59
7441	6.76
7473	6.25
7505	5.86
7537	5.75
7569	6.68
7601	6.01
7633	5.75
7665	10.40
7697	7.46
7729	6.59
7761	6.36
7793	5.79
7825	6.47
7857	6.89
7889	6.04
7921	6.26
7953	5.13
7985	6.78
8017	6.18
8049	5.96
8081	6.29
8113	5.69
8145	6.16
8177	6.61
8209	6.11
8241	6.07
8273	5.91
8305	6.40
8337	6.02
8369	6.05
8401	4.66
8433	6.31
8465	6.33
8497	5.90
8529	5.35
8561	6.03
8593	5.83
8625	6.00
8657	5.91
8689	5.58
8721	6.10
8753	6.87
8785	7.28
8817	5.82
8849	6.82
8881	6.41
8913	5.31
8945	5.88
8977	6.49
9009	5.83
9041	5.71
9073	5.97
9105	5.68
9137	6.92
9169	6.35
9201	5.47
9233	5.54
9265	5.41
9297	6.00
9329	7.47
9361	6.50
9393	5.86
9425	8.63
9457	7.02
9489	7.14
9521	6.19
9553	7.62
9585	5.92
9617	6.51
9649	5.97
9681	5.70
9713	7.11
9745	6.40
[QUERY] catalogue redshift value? 0.169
